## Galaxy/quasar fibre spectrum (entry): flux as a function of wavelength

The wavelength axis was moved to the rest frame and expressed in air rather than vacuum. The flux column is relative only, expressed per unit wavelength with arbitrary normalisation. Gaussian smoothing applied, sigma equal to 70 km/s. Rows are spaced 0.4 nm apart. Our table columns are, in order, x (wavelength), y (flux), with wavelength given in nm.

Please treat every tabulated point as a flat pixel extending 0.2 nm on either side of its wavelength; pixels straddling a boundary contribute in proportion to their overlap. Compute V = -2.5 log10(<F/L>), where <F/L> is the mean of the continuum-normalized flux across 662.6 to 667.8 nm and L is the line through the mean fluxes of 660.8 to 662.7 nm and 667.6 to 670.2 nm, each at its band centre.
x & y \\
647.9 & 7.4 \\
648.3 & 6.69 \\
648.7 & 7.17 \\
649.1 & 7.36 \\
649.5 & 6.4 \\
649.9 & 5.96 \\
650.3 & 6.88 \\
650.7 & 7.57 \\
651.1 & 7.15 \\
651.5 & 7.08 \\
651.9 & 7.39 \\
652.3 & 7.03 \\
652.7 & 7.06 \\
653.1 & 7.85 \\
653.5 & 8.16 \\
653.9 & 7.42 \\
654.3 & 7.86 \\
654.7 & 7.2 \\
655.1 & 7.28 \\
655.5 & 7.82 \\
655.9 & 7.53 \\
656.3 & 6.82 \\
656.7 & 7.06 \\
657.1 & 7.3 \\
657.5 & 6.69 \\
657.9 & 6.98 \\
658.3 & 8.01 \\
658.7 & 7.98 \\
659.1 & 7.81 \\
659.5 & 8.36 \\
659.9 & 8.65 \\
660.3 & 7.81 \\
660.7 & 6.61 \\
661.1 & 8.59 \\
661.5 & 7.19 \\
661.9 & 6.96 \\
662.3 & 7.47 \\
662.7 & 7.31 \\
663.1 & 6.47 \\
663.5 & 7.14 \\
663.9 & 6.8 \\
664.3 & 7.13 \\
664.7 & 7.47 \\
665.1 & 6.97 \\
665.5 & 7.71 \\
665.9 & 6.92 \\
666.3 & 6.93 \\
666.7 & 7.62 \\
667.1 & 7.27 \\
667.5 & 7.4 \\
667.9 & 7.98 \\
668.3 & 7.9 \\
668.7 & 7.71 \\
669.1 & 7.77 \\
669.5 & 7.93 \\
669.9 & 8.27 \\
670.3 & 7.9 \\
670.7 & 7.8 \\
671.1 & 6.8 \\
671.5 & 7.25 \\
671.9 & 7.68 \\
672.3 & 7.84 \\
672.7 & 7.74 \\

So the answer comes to 0.07 mag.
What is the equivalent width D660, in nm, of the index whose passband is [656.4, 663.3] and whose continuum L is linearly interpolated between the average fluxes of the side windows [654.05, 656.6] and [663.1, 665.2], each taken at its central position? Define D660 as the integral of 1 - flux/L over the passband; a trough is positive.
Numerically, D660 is -0.24 nm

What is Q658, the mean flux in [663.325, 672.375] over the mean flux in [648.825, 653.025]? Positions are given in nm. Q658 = 1.1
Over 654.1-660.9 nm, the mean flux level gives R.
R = 7.52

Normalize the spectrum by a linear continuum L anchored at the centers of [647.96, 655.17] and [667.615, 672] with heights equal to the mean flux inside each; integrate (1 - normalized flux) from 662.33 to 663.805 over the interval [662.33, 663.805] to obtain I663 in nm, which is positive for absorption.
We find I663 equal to 0.10 nm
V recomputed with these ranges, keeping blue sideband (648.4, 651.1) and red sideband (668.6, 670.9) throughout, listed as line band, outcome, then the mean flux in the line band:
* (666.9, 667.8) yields 0.05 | 7.41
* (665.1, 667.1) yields 0.07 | 7.26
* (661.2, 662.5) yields 0.03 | 7.31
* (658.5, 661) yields -0.07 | 7.9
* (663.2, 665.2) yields 0.08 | 7.08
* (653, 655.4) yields -0.07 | 7.63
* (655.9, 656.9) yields 0.03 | 7.06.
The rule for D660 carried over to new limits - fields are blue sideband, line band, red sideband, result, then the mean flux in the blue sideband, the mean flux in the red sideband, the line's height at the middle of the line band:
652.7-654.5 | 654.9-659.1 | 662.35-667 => 0.103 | 7.74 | 7.15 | 7.56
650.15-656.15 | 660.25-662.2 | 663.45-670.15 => 0.012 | 7.42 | 7.48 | 7.45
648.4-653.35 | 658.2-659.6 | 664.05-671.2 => -0.139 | 7.08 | 7.53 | 7.3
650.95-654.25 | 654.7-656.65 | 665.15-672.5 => 0.033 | 7.42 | 7.58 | 7.45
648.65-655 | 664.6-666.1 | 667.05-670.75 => 0.085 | 7.22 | 7.81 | 7.69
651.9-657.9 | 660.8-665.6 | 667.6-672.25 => 0.198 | 7.35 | 7.72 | 7.56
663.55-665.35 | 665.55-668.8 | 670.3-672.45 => -0.090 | 7.11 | 7.51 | 7.27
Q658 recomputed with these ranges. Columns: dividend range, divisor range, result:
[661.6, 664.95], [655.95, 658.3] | 1.00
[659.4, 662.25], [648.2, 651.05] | 1.12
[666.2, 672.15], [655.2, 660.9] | 1.01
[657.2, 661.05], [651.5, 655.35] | 1.03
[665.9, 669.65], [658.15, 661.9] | 0.97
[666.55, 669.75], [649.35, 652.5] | 1.11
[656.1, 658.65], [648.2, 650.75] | 1.05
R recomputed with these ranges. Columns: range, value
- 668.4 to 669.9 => 7.87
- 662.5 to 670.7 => 7.44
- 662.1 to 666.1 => 7.14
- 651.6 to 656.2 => 7.48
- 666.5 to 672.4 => 7.67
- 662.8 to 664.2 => 6.86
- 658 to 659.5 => 7.93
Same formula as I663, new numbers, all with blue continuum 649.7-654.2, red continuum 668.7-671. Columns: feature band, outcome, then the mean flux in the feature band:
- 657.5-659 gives -0.01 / 7.54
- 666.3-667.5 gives 0.06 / 7.35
